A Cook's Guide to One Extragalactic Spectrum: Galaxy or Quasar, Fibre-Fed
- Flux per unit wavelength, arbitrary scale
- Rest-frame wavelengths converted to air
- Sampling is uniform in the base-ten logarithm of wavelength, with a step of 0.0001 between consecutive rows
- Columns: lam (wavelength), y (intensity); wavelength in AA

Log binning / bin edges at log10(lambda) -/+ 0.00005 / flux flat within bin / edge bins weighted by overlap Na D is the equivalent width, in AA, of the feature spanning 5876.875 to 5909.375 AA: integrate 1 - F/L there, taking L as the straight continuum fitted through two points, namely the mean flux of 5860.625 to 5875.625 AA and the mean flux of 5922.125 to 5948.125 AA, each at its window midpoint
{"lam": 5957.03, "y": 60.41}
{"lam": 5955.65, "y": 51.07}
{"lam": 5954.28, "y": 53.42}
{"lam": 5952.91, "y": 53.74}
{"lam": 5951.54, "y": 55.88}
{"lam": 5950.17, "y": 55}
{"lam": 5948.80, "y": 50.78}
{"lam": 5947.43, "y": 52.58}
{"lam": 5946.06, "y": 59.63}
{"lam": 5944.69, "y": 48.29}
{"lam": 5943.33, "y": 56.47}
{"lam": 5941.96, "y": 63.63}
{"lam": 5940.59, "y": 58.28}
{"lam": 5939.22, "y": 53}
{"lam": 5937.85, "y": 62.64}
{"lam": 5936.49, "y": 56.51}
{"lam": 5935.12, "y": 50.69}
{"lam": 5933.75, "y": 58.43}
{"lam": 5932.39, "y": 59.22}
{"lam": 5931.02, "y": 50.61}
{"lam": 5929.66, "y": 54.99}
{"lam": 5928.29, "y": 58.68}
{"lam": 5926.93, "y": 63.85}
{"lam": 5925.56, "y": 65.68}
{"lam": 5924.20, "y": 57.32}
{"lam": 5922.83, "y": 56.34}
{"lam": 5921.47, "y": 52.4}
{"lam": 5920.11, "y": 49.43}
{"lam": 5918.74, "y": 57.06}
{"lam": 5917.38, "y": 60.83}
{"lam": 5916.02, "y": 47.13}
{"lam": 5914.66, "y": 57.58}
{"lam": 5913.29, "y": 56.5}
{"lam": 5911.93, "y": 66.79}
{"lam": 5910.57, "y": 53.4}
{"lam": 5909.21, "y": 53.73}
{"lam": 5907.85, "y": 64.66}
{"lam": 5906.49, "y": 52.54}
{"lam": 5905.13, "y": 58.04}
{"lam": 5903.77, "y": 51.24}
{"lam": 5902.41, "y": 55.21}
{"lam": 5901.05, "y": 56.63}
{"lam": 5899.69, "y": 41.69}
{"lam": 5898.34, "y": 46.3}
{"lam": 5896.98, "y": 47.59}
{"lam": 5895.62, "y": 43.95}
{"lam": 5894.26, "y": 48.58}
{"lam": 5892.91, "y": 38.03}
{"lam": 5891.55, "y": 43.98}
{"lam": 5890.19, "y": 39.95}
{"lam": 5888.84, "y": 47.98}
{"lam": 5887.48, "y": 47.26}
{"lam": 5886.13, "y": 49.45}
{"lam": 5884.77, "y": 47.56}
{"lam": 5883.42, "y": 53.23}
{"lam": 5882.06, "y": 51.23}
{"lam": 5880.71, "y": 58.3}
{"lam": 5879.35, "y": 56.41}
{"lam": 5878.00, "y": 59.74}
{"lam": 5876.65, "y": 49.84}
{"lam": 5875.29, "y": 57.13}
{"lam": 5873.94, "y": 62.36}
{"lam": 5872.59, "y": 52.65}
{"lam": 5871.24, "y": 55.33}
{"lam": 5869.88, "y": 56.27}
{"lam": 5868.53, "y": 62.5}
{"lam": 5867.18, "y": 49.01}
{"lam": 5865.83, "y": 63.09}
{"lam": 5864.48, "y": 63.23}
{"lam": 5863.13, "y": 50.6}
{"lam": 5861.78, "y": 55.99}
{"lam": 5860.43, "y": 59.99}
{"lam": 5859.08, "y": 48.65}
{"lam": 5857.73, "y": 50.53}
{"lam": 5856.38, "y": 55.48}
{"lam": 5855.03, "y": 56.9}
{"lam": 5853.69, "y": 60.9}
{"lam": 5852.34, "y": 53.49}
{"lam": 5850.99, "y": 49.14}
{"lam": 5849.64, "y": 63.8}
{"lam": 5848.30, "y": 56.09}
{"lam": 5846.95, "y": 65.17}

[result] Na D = 3.8 AA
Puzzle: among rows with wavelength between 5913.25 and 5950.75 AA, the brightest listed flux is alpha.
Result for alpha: 65.68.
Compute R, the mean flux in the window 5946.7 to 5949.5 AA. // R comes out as 51.8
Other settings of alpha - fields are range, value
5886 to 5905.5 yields 58.04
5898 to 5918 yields 66.79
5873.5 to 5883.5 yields 62.36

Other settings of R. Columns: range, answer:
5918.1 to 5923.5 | 53.8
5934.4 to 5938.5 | 56.6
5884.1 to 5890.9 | 46.4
